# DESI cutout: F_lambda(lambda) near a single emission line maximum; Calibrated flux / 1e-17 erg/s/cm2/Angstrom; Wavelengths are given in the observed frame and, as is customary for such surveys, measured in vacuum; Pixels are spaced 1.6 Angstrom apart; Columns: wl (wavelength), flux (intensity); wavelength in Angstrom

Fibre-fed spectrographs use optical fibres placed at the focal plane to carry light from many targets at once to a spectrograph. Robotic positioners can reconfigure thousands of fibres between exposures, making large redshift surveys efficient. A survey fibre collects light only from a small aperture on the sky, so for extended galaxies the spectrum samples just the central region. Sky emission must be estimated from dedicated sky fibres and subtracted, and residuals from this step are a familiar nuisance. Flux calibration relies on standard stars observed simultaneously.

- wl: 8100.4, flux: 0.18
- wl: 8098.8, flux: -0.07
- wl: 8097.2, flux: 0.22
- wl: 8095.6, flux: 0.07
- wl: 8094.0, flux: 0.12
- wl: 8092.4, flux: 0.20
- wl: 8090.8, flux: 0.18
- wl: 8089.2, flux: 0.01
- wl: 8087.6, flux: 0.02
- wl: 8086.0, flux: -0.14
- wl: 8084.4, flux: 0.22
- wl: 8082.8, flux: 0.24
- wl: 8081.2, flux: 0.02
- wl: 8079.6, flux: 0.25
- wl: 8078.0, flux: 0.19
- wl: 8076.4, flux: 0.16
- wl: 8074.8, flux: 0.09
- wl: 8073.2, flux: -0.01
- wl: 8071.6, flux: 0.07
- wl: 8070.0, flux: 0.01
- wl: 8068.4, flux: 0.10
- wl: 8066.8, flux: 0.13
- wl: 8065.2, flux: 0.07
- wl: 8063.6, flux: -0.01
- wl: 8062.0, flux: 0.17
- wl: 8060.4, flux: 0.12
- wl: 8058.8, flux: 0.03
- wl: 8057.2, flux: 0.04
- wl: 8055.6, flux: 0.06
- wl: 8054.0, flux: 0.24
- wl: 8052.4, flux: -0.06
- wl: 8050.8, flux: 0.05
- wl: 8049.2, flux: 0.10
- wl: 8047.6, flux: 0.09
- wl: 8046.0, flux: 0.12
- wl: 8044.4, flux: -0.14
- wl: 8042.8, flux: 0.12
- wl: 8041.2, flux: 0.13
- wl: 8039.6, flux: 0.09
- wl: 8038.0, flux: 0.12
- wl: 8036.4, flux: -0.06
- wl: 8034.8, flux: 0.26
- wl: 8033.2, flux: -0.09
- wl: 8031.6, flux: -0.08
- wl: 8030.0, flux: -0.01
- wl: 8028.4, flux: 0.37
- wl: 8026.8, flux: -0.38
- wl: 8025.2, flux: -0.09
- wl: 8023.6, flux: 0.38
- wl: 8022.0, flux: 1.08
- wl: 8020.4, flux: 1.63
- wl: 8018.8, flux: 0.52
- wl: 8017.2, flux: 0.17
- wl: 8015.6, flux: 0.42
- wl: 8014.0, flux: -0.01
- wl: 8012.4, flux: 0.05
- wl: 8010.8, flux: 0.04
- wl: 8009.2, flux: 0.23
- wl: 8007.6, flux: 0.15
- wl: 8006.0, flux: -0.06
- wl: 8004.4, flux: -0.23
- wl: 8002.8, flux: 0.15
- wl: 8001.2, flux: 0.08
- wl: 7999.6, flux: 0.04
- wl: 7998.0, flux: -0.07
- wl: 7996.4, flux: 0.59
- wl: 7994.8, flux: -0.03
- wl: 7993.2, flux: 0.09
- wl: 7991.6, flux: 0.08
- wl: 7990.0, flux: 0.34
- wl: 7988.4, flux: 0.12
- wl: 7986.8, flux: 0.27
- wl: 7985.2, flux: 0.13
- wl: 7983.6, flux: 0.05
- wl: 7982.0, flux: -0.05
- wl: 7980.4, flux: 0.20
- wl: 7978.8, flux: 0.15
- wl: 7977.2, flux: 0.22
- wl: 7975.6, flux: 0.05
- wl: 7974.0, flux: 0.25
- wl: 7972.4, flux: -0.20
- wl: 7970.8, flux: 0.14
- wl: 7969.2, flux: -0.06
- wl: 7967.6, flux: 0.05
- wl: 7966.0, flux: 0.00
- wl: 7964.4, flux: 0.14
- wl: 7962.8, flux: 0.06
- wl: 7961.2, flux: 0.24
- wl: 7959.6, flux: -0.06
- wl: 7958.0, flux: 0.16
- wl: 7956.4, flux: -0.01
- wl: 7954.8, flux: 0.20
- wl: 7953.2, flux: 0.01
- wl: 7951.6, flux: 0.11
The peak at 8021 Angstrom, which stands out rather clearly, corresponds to H-beta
